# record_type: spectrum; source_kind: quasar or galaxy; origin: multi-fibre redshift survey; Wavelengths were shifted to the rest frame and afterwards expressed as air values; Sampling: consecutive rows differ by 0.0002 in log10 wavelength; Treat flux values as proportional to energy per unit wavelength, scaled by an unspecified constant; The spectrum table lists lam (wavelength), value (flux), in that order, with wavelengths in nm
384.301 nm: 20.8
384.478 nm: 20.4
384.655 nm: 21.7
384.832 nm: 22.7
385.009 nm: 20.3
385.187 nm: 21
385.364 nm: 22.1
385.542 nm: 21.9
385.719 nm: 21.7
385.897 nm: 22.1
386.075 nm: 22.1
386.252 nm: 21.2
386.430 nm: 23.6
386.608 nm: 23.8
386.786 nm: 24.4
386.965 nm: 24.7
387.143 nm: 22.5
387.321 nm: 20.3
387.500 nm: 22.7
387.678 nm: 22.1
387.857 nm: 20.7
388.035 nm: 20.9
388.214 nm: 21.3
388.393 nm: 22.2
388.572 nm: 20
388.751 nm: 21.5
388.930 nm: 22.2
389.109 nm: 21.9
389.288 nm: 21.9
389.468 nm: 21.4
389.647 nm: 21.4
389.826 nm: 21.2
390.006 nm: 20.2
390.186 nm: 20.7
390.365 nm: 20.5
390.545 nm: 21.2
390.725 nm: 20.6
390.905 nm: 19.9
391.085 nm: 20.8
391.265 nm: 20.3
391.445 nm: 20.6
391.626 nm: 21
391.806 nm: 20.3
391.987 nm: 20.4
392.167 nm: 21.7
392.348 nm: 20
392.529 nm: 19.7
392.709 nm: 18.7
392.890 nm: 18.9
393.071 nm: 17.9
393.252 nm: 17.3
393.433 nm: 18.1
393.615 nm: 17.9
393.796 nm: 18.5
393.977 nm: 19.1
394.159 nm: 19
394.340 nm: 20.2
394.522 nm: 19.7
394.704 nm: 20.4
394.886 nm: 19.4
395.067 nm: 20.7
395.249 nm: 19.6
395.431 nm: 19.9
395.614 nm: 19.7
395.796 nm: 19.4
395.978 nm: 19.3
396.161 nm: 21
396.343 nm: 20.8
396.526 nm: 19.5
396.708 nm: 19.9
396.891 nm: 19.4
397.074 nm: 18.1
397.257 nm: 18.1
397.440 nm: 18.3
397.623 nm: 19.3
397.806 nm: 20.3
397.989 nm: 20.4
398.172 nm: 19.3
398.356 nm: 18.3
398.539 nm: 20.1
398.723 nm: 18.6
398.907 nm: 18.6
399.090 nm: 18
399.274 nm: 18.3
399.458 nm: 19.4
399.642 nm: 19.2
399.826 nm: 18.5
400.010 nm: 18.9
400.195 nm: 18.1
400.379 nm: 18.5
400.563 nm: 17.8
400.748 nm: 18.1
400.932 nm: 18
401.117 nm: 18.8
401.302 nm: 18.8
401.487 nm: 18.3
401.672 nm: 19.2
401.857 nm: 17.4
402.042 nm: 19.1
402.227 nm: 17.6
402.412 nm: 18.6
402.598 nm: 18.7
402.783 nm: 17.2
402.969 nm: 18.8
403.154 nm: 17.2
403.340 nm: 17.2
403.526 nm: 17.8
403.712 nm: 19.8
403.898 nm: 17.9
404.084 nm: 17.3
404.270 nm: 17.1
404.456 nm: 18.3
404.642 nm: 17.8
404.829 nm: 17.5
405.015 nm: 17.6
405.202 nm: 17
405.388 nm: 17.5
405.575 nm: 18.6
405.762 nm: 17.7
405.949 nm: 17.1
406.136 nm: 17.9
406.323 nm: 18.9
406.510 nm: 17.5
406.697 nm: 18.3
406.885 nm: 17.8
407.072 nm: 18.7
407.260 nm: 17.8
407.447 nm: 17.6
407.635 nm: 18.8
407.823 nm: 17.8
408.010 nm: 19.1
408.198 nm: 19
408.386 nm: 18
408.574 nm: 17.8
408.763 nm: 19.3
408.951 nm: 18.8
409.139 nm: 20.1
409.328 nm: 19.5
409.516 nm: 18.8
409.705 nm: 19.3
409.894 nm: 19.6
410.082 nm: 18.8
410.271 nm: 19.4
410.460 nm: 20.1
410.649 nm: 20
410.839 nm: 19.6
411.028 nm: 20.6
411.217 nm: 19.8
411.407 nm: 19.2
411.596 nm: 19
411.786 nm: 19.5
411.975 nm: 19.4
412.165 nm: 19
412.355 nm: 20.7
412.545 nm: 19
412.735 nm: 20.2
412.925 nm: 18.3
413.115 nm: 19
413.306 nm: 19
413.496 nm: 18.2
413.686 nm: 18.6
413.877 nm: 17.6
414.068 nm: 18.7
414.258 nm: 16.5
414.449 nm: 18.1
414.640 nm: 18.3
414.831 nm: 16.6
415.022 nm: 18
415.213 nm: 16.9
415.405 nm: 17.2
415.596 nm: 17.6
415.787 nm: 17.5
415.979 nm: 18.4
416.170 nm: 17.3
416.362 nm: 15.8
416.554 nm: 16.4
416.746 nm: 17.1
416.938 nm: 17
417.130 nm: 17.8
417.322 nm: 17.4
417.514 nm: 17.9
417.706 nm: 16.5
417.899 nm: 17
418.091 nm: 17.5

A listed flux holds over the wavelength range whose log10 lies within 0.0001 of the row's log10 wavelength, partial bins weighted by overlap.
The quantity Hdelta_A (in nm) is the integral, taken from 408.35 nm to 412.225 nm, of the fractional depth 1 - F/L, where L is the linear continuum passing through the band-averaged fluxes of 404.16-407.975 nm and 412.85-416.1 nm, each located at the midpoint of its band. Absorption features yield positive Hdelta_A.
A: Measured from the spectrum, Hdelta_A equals -0.31 nm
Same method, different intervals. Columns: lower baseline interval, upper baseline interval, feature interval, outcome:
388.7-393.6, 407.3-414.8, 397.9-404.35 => 0.40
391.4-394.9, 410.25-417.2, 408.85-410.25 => -0.05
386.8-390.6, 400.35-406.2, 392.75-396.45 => 0.14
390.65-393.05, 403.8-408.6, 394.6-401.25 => 0.02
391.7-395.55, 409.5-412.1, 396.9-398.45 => 0.03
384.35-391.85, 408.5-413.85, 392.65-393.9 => 0.17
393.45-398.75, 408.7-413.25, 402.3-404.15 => 0.13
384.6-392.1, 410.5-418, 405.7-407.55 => 0.12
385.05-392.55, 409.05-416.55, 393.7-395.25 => 0.09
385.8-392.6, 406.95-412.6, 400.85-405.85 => 0.46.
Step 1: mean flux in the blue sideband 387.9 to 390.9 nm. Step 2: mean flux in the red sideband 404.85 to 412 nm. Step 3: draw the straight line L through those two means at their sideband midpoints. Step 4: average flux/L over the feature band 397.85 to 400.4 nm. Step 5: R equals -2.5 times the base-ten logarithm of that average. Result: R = 0.06 mag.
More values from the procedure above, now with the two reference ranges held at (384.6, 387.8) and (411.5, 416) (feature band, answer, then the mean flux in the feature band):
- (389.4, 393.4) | 0.07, 20.2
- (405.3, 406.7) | 0.09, 17.9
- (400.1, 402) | 0.10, 18.3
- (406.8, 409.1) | 0.04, 18.4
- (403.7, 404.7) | 0.11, 17.9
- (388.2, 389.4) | 0.02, 21.6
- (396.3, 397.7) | 0.09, 19.1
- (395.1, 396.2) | 0.06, 19.8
